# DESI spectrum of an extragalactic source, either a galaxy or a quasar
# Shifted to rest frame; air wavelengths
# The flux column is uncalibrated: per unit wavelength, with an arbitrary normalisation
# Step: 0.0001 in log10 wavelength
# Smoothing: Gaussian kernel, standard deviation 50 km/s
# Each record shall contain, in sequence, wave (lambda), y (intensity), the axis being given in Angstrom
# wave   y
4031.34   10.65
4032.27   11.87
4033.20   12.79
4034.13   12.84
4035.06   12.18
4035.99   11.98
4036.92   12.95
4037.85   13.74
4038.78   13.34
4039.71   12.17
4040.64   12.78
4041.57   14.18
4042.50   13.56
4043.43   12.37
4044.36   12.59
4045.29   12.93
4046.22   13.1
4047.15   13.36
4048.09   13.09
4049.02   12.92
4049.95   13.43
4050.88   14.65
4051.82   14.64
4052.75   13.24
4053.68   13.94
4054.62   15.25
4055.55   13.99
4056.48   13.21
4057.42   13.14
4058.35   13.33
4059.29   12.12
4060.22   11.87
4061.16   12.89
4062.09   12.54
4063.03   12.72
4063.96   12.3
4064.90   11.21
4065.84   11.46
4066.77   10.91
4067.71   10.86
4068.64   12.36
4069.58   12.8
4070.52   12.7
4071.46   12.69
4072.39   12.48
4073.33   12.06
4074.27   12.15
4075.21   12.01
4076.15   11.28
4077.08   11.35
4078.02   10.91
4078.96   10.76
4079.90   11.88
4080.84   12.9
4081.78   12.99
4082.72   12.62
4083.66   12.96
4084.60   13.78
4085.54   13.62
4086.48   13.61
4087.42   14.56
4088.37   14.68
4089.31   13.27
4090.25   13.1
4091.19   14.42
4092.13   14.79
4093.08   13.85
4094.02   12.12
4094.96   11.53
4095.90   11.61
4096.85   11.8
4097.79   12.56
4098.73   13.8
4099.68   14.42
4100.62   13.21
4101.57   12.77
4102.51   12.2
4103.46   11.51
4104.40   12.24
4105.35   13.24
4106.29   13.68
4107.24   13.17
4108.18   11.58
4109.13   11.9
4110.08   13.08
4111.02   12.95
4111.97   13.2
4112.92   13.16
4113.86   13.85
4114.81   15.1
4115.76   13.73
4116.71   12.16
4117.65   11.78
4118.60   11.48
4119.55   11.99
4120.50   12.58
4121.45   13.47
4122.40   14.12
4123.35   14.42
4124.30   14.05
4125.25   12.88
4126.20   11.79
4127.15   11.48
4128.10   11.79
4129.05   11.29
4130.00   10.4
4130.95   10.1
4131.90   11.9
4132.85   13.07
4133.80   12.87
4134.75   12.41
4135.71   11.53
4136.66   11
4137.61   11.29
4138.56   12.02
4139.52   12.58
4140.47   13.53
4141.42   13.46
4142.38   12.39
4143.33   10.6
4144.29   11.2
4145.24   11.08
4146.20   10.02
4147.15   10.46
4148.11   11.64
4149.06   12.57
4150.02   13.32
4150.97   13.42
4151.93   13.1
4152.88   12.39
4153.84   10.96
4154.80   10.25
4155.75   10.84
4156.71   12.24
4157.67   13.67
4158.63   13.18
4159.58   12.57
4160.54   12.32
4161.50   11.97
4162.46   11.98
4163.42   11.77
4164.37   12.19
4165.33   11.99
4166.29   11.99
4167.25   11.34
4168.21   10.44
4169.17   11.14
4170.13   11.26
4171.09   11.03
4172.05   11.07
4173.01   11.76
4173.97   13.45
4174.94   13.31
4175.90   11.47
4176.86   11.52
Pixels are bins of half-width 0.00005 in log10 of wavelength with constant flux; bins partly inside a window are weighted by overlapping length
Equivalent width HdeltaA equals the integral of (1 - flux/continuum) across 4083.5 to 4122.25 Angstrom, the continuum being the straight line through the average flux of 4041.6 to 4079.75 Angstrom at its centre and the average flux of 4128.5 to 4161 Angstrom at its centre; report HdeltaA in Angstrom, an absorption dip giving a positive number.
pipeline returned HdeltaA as -2.4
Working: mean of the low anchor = 12.6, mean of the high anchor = 11.9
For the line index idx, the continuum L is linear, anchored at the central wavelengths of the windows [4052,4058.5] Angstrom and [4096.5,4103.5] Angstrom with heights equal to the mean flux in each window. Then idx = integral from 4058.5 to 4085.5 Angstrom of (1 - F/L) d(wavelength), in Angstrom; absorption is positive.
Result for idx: 2.6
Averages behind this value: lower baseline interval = 13.8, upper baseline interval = 12.9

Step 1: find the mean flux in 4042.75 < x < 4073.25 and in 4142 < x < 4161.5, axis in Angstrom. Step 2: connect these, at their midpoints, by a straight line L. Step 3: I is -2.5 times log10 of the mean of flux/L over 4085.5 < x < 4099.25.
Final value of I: -0.07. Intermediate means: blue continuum 12.8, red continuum 11.9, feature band 13.3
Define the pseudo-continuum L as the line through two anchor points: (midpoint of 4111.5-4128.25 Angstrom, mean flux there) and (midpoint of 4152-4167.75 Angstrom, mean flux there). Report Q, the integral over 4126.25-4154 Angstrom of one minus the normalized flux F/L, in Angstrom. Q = 1.4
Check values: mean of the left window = 13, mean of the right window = 12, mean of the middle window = 11.9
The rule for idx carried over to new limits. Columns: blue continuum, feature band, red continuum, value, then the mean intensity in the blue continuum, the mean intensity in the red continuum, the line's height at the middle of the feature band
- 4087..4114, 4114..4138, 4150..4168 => 0.5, 13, 12.1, 12.6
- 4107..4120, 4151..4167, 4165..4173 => -0.8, 12.8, 11.3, 11.6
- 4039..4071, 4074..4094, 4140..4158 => -0.5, 12.9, 11.9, 12.6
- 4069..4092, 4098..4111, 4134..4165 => -0.3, 12.8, 12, 12.5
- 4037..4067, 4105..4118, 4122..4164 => -0.7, 13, 12.1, 12.4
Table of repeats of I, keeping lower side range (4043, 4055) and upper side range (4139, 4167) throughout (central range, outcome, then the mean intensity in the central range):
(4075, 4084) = 0.10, 12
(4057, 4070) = 0.10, 12.2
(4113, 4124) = -0.05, 13.2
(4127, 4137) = 0.06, 11.6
